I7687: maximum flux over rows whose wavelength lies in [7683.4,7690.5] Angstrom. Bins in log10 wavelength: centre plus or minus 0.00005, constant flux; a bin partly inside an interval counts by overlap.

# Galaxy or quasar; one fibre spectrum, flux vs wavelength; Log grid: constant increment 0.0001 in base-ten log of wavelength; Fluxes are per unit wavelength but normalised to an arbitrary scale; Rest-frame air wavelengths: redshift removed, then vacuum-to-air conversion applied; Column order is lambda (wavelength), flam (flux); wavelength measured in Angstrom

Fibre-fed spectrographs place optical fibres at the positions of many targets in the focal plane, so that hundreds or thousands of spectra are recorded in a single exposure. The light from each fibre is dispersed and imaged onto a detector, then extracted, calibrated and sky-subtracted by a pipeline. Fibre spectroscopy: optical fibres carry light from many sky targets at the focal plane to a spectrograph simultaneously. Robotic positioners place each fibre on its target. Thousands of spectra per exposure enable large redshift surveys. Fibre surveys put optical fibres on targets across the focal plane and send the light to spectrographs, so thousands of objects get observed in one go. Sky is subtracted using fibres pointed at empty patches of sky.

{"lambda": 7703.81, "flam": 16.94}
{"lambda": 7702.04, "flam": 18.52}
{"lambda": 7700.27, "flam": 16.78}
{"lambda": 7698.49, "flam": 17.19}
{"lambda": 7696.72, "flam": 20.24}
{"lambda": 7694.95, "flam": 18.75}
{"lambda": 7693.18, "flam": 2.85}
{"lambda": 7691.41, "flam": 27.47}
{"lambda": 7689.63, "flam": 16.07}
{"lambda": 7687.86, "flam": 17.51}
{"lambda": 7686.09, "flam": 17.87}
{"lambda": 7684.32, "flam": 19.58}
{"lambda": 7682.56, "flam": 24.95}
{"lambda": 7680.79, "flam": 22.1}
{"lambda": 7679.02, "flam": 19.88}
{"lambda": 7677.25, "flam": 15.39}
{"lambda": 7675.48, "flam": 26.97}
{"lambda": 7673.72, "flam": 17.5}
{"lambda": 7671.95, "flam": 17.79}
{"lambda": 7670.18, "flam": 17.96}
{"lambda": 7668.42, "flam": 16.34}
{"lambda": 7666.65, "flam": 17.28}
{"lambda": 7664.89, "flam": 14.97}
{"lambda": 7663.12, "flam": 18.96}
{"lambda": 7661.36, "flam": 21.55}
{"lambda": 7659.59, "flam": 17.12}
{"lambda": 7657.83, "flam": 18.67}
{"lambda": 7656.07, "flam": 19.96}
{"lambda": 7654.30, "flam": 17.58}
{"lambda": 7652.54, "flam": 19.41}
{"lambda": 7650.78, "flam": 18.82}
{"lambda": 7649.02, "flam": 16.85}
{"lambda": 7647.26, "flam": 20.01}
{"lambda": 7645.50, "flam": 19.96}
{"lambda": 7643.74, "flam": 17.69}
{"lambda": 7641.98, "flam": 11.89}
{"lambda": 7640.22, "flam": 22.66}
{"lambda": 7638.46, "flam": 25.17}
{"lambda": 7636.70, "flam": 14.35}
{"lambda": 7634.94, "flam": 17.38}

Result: 19.58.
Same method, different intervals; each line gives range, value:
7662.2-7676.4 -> 26.97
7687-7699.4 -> 27.47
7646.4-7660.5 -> 20.01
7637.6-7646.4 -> 25.17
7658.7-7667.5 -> 21.55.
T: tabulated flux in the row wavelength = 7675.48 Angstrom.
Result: 26.97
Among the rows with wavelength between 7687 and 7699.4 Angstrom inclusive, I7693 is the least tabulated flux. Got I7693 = 2.85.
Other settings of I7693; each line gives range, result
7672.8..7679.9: 15.39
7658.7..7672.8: 14.97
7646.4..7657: 16.85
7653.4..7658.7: 17.58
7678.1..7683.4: 19.88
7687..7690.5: 16.07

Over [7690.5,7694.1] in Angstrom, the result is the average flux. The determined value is 15.2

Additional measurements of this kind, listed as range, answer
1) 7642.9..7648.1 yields 19.2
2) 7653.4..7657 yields 18.8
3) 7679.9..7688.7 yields 20.4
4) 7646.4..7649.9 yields 18.4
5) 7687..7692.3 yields 20.3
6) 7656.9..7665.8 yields 18.3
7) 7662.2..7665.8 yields 17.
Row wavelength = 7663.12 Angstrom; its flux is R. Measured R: 18.96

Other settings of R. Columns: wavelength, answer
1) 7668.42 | 16.34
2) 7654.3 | 17.58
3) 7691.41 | 27.47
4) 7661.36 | 21.55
